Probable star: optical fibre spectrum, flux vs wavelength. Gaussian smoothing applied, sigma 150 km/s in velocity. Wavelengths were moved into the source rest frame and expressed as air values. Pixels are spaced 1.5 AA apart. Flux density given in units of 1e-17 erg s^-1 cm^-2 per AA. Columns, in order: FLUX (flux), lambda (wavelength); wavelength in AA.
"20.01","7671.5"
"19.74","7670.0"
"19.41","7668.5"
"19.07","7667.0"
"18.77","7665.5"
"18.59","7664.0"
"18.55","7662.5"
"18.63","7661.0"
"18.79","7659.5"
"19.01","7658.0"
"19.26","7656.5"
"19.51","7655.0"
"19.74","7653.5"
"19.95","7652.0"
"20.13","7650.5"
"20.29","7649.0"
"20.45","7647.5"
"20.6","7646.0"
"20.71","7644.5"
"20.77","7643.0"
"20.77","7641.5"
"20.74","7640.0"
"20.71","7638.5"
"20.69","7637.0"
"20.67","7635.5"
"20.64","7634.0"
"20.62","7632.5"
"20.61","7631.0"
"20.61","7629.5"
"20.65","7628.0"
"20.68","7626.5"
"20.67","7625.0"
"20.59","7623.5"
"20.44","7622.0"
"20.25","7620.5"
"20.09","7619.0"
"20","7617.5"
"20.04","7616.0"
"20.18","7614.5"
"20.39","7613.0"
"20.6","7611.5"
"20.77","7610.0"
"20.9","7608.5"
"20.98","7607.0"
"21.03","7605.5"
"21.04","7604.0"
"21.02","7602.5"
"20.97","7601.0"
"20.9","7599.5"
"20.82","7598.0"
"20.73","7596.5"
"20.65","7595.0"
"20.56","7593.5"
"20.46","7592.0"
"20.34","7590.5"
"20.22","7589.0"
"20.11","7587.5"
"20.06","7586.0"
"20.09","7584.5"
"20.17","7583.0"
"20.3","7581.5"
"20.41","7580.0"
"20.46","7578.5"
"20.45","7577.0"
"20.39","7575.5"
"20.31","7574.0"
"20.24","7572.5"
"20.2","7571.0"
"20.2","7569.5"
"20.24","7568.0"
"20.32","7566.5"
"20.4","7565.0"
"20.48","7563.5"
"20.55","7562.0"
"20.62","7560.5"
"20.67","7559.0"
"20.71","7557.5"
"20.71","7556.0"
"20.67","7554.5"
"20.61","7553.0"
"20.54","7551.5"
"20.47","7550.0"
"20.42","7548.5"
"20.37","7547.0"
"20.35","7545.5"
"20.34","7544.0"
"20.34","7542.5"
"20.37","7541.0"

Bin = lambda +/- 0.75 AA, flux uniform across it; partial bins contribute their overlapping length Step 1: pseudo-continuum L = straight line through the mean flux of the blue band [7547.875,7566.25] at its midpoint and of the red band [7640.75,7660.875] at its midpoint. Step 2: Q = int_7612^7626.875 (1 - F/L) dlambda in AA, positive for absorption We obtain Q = -0.1 AA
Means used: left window 20.6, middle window 20.3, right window 20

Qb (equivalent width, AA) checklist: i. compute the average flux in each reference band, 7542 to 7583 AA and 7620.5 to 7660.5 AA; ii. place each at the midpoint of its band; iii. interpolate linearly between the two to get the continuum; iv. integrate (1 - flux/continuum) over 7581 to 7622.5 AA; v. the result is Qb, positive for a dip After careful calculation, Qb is -0.3 AA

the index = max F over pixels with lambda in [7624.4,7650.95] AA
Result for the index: 20.77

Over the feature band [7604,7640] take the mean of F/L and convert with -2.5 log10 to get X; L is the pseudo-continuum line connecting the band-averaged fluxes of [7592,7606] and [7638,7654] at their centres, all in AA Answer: 0.004 mag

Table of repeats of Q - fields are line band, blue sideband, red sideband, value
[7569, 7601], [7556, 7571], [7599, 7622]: 0.2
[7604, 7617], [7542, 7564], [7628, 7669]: -0.3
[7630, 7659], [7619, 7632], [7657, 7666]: -1.1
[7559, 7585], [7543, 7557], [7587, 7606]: 0.3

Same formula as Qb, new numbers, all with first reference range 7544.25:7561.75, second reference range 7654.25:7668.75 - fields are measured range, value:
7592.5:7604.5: -0.57 AA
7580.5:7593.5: -0.13 AA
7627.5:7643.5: -1.12 AA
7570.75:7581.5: -0.08 AA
